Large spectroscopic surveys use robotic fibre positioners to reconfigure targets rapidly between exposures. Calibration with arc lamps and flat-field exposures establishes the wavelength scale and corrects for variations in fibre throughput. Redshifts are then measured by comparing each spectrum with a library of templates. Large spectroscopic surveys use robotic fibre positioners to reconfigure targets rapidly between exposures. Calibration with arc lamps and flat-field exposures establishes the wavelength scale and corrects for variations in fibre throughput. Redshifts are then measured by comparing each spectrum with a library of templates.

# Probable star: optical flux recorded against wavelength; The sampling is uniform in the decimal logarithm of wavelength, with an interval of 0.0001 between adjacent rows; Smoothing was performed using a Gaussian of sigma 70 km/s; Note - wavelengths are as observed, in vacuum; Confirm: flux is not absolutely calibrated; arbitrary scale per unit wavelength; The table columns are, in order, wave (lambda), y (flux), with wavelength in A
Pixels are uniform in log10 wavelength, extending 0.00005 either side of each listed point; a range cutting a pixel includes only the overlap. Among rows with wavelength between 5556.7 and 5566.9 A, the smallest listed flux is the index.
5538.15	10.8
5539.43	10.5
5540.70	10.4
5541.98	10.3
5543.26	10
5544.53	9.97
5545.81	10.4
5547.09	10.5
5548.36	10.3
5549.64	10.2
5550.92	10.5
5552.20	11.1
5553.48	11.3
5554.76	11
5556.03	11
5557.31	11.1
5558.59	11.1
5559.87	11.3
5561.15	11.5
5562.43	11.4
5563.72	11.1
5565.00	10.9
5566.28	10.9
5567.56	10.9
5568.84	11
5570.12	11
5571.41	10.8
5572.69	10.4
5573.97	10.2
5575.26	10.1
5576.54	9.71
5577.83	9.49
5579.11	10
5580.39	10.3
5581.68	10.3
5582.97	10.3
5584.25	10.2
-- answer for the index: 10.9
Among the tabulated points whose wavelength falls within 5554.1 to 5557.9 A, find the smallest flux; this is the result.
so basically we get 11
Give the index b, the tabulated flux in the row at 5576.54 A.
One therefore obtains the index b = 9.71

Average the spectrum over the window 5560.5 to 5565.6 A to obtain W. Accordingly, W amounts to 11.2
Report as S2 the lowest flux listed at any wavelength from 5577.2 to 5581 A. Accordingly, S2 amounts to 9.49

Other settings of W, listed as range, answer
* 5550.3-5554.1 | 11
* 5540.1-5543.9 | 10.2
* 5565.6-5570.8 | 11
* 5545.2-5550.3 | 10.4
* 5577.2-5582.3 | 10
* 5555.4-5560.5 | 11.1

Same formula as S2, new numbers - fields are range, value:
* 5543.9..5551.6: 9.97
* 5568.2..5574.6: 10.2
